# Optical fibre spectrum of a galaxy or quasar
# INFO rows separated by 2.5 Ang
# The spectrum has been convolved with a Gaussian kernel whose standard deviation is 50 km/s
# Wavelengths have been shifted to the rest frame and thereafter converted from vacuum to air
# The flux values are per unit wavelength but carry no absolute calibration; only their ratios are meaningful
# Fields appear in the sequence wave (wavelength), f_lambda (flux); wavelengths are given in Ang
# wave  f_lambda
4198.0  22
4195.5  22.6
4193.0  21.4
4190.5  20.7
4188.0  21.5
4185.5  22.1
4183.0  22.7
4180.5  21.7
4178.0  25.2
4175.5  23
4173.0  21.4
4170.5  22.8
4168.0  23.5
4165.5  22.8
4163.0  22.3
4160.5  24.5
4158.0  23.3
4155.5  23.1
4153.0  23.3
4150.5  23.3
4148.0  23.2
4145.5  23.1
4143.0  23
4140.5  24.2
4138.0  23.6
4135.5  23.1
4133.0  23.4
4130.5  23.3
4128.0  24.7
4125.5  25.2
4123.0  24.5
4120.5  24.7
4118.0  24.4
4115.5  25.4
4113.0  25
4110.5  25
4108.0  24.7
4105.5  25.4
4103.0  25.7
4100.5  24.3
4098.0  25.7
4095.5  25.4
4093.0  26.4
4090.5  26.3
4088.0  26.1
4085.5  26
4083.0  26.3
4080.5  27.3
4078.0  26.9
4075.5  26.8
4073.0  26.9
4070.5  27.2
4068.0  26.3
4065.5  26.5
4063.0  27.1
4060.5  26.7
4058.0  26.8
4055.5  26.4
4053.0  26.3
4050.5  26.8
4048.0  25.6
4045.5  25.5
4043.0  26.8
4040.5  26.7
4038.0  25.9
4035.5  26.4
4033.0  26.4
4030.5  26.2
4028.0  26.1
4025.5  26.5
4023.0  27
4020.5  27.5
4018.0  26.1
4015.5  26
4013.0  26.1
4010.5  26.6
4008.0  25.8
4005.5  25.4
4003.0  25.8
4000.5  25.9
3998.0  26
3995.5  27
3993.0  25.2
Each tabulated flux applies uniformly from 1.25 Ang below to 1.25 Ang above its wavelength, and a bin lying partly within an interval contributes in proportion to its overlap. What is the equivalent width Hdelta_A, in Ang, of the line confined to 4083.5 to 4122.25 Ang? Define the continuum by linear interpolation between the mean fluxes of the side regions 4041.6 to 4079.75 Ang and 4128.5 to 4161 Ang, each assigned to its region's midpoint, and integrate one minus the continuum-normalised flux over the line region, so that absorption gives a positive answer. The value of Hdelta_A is -0.6 Ang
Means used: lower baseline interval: 26.6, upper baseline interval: 23.4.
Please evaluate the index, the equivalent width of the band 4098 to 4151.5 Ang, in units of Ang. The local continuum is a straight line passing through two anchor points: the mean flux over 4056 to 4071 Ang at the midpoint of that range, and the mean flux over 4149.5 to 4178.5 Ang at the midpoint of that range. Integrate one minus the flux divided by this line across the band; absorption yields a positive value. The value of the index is 0.6 Ang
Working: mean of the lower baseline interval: 26.7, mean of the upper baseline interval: 23.2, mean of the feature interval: 24.3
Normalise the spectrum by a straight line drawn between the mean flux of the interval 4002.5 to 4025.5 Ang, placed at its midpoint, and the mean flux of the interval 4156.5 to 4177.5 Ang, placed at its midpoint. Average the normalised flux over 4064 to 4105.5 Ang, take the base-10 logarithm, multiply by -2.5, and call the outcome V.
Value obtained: -0.06 mag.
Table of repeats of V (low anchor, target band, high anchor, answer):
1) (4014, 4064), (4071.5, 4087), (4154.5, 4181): -0.055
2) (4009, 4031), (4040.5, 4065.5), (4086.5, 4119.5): -0.018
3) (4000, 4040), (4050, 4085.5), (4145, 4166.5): -0.064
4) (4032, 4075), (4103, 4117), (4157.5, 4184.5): -0.014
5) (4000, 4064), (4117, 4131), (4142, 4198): -0.027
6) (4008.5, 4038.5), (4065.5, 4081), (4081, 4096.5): -0.026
